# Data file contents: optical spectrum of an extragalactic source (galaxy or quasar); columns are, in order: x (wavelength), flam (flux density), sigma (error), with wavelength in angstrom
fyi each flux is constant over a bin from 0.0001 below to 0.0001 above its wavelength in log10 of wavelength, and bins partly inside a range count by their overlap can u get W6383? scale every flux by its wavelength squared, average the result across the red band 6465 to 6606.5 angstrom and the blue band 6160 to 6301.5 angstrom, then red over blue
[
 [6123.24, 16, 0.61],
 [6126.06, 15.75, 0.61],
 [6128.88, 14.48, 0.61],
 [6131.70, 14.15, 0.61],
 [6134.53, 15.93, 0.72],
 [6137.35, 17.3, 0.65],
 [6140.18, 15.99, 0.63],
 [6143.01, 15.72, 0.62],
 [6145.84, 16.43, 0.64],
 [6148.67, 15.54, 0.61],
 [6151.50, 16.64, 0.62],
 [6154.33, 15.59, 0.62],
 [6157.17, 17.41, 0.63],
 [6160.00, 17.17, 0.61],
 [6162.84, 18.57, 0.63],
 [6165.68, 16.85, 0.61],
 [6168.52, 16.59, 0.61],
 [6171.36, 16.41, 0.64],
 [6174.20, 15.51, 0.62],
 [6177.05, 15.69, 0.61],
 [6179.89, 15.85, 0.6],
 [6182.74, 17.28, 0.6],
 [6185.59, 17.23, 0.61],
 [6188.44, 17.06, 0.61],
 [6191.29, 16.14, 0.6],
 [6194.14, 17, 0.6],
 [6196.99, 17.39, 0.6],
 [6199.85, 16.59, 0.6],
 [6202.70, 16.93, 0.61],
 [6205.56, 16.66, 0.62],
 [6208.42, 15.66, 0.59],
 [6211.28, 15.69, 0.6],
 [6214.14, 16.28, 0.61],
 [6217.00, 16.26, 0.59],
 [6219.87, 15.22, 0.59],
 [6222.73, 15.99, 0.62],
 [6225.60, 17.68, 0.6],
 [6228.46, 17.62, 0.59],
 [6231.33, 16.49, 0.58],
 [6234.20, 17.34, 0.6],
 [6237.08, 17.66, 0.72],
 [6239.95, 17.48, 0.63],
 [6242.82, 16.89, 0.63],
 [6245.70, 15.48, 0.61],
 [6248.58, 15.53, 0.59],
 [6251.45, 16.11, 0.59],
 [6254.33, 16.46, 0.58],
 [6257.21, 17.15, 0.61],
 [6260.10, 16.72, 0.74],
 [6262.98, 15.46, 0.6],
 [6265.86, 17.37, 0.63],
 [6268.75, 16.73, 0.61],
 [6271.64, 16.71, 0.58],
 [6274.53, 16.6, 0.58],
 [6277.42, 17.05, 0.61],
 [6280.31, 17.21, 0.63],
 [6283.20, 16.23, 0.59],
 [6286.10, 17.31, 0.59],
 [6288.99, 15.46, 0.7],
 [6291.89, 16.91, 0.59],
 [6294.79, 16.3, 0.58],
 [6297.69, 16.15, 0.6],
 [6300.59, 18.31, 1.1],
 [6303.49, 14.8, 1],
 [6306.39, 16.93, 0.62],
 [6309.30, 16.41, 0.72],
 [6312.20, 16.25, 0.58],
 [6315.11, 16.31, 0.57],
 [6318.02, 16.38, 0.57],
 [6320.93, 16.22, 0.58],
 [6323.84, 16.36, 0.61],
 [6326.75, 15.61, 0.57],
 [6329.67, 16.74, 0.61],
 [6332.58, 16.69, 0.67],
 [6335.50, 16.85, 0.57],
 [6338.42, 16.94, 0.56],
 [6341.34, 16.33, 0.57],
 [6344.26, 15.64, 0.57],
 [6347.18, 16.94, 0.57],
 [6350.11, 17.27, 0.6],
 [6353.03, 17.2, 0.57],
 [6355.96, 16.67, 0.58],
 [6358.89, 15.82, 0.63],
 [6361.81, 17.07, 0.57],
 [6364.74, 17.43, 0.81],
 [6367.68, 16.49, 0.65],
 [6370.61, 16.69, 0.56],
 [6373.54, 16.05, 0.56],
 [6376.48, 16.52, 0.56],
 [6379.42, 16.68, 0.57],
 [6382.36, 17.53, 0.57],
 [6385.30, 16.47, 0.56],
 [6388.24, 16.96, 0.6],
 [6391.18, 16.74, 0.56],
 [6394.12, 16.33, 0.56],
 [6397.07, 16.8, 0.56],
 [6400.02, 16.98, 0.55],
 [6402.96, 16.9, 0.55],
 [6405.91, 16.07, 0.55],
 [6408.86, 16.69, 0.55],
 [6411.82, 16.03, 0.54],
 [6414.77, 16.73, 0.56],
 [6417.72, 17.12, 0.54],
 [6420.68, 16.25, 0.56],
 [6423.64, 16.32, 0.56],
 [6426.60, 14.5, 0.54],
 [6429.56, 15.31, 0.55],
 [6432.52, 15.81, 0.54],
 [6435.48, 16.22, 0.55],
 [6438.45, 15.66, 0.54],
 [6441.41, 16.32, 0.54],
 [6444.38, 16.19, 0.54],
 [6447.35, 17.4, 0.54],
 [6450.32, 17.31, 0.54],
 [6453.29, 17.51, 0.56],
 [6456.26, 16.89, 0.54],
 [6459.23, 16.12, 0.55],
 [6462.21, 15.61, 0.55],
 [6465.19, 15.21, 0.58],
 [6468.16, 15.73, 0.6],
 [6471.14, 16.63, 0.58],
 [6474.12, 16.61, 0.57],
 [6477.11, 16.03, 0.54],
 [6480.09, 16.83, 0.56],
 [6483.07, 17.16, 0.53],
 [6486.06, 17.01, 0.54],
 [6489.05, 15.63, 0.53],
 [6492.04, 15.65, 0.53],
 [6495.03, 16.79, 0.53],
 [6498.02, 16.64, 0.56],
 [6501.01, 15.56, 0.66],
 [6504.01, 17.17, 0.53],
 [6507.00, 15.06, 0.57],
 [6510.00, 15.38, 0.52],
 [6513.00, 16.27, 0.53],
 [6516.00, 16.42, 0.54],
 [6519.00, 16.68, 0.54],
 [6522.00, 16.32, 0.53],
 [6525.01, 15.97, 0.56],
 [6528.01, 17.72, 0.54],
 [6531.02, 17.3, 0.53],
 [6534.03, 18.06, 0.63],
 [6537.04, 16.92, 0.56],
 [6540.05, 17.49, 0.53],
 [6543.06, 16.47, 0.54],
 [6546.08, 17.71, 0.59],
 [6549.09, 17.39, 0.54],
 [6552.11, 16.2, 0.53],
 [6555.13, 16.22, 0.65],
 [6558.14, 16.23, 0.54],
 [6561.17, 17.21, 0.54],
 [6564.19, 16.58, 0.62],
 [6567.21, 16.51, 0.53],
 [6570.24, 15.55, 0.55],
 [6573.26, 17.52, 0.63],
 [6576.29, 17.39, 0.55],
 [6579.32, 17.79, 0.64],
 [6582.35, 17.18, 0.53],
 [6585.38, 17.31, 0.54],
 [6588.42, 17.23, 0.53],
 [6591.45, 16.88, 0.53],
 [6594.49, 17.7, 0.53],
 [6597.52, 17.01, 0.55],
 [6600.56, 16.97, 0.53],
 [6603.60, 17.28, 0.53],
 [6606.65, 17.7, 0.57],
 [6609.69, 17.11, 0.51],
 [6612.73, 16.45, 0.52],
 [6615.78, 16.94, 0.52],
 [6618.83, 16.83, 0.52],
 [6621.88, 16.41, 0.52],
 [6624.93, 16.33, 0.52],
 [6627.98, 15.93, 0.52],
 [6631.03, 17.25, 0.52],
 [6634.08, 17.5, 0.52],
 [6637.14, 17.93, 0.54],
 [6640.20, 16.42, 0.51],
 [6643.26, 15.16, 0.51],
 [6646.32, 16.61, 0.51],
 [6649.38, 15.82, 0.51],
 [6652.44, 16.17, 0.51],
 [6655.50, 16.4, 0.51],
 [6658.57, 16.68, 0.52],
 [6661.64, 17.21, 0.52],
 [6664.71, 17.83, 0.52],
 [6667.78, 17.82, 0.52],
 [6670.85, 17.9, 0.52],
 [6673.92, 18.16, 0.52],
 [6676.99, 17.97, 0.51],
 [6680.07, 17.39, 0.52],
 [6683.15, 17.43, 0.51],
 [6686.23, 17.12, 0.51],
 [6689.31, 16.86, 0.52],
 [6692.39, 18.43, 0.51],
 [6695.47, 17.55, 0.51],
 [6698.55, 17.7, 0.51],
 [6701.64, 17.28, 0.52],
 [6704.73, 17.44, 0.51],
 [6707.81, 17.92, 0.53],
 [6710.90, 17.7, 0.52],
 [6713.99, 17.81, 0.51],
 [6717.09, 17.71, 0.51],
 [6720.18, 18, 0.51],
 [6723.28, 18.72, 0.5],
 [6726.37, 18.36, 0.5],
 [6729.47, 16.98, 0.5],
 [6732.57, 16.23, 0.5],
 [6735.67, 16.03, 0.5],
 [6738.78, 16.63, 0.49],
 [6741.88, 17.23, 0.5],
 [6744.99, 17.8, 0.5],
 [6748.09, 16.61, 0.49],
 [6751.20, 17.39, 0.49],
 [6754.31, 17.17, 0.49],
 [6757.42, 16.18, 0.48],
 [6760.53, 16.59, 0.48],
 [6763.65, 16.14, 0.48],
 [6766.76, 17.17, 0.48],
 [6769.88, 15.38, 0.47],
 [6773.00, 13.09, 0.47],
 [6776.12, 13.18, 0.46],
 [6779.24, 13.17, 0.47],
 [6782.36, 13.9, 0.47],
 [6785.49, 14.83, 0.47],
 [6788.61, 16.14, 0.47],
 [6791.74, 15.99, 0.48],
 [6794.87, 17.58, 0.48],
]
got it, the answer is 1.11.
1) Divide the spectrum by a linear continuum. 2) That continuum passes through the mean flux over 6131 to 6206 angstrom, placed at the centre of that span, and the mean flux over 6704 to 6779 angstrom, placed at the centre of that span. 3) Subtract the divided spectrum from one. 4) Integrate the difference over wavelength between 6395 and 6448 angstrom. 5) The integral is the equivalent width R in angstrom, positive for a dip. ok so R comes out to 1.1 angstrom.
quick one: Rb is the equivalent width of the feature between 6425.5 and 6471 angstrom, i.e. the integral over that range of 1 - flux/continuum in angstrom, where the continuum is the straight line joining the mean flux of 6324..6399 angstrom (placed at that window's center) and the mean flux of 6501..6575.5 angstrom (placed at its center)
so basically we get 1.4 angstrom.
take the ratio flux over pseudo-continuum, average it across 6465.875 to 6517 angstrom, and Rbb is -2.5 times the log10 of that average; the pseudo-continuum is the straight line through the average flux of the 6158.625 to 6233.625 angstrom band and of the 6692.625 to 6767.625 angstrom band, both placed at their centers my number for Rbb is 0.05 mag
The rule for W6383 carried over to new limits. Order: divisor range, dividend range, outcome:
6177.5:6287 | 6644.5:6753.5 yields 1.20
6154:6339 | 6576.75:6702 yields 1.17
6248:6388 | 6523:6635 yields 1.11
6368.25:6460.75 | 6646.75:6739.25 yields 1.15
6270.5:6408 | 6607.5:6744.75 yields 1.15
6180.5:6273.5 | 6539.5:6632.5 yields 1.14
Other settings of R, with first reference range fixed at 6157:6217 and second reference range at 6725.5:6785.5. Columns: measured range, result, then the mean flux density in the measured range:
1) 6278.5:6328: 0.24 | 16.4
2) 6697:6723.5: -2.82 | 17.8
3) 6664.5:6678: -1.55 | 18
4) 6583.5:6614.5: -1.89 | 17.2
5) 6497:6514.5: 0.31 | 16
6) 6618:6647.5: -0.90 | 16.6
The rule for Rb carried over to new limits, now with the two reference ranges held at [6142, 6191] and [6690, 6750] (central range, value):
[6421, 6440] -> 1.5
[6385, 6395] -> 0.2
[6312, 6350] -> 0.9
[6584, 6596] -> 0.0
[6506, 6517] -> 0.9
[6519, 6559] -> 0.6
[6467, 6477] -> 0.4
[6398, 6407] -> 0.1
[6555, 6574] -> 0.8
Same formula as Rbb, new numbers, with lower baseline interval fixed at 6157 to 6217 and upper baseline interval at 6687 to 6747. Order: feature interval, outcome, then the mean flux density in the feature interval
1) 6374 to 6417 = 0.020 mag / 16.7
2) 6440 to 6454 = 0.009 mag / 16.9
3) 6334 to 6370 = 0.012 mag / 16.7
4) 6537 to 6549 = 0.000 mag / 17.2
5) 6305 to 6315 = 0.022 mag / 16.5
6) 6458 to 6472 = 0.083 mag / 15.8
